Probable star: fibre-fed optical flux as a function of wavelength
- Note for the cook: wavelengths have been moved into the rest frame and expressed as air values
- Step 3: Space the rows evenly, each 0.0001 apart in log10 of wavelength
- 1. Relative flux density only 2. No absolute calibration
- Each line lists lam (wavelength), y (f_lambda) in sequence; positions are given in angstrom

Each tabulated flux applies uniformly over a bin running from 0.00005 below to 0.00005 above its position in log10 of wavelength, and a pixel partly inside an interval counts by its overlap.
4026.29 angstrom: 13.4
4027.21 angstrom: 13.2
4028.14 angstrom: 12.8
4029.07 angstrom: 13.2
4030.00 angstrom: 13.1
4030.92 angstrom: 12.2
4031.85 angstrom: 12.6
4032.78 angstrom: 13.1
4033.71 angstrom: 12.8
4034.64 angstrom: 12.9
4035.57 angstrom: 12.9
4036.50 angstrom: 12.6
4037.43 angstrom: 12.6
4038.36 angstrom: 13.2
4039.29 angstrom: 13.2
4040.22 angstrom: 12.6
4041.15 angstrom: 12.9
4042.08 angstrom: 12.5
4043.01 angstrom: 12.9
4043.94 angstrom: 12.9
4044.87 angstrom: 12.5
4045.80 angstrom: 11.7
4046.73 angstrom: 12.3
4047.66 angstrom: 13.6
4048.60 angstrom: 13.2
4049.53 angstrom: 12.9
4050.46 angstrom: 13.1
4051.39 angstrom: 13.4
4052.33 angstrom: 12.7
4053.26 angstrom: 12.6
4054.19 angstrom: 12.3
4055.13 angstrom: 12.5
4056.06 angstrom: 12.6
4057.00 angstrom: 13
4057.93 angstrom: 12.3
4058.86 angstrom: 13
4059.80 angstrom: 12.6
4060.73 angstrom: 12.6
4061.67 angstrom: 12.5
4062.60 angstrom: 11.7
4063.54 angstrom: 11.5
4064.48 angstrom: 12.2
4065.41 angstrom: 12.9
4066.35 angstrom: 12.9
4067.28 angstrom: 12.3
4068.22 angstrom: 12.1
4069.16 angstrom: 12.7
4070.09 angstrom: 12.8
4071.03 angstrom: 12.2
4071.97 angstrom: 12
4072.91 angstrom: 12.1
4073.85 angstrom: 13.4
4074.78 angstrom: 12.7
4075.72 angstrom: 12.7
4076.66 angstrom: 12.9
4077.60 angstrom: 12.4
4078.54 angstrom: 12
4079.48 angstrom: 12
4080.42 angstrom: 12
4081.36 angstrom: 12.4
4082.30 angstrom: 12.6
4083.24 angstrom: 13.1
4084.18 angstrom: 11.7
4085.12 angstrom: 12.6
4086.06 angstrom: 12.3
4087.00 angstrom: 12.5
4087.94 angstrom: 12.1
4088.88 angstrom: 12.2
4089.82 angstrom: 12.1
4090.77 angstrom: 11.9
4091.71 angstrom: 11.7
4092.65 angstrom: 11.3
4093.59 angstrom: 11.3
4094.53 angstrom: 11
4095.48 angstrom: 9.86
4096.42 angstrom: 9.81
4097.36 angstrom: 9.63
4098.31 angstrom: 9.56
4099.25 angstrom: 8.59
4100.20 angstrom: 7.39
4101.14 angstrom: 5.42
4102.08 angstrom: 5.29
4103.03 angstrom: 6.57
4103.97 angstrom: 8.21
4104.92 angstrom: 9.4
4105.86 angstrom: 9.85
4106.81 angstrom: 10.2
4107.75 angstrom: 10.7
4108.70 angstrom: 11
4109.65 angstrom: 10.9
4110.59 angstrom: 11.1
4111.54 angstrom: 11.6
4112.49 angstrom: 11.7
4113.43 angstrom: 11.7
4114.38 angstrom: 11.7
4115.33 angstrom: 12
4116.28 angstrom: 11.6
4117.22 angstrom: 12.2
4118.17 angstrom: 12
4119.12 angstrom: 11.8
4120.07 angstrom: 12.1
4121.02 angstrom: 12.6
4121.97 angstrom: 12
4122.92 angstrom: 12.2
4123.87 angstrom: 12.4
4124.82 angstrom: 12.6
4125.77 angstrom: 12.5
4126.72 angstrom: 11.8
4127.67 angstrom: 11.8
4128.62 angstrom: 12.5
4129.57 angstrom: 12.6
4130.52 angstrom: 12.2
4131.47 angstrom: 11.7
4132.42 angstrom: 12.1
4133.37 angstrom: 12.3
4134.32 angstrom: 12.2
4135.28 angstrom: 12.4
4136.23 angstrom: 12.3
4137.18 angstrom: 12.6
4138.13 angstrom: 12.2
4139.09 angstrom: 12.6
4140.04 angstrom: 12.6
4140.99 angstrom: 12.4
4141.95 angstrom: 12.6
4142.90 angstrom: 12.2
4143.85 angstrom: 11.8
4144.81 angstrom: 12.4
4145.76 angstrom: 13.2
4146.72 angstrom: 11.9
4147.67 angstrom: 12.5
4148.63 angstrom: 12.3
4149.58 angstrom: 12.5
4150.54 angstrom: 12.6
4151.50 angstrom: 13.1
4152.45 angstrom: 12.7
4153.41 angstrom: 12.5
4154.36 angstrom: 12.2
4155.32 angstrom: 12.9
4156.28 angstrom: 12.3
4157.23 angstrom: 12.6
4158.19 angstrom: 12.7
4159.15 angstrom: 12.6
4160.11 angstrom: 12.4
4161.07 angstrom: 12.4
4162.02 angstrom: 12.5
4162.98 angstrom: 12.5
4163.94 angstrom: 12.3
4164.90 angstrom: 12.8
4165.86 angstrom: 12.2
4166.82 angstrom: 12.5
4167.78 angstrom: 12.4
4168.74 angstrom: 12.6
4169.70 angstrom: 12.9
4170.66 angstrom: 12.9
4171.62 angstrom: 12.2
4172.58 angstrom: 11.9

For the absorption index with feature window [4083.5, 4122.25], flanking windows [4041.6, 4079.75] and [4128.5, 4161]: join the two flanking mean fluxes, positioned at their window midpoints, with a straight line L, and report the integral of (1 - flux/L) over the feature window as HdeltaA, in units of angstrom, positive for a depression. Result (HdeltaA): 5.52 angstrom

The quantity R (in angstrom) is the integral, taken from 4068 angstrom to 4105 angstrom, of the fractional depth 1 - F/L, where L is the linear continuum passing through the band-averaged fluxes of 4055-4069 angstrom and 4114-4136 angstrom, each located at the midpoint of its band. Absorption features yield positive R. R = 3.7 angstrom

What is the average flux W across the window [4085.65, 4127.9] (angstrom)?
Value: 10.8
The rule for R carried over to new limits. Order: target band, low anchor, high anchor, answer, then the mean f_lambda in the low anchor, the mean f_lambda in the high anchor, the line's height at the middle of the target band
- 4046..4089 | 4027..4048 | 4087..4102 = -4.2 angstrom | 12.8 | 10.2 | 11.4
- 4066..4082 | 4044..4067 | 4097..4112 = -1.7 angstrom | 12.6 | 9.08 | 11.3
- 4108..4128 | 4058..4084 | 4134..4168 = 1.0 angstrom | 12.4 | 12.5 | 12.5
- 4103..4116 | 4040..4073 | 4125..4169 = 1.9 angstrom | 12.6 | 12.4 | 12.5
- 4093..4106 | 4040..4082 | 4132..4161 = 4.0 angstrom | 12.6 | 12.5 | 12.5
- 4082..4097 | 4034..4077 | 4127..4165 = 1.0 angstrom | 12.6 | 12.4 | 12.6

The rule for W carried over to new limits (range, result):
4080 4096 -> 11.9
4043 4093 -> 12.5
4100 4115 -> 9.61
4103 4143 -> 11.7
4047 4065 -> 12.6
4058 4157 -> 11.7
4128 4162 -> 12.4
